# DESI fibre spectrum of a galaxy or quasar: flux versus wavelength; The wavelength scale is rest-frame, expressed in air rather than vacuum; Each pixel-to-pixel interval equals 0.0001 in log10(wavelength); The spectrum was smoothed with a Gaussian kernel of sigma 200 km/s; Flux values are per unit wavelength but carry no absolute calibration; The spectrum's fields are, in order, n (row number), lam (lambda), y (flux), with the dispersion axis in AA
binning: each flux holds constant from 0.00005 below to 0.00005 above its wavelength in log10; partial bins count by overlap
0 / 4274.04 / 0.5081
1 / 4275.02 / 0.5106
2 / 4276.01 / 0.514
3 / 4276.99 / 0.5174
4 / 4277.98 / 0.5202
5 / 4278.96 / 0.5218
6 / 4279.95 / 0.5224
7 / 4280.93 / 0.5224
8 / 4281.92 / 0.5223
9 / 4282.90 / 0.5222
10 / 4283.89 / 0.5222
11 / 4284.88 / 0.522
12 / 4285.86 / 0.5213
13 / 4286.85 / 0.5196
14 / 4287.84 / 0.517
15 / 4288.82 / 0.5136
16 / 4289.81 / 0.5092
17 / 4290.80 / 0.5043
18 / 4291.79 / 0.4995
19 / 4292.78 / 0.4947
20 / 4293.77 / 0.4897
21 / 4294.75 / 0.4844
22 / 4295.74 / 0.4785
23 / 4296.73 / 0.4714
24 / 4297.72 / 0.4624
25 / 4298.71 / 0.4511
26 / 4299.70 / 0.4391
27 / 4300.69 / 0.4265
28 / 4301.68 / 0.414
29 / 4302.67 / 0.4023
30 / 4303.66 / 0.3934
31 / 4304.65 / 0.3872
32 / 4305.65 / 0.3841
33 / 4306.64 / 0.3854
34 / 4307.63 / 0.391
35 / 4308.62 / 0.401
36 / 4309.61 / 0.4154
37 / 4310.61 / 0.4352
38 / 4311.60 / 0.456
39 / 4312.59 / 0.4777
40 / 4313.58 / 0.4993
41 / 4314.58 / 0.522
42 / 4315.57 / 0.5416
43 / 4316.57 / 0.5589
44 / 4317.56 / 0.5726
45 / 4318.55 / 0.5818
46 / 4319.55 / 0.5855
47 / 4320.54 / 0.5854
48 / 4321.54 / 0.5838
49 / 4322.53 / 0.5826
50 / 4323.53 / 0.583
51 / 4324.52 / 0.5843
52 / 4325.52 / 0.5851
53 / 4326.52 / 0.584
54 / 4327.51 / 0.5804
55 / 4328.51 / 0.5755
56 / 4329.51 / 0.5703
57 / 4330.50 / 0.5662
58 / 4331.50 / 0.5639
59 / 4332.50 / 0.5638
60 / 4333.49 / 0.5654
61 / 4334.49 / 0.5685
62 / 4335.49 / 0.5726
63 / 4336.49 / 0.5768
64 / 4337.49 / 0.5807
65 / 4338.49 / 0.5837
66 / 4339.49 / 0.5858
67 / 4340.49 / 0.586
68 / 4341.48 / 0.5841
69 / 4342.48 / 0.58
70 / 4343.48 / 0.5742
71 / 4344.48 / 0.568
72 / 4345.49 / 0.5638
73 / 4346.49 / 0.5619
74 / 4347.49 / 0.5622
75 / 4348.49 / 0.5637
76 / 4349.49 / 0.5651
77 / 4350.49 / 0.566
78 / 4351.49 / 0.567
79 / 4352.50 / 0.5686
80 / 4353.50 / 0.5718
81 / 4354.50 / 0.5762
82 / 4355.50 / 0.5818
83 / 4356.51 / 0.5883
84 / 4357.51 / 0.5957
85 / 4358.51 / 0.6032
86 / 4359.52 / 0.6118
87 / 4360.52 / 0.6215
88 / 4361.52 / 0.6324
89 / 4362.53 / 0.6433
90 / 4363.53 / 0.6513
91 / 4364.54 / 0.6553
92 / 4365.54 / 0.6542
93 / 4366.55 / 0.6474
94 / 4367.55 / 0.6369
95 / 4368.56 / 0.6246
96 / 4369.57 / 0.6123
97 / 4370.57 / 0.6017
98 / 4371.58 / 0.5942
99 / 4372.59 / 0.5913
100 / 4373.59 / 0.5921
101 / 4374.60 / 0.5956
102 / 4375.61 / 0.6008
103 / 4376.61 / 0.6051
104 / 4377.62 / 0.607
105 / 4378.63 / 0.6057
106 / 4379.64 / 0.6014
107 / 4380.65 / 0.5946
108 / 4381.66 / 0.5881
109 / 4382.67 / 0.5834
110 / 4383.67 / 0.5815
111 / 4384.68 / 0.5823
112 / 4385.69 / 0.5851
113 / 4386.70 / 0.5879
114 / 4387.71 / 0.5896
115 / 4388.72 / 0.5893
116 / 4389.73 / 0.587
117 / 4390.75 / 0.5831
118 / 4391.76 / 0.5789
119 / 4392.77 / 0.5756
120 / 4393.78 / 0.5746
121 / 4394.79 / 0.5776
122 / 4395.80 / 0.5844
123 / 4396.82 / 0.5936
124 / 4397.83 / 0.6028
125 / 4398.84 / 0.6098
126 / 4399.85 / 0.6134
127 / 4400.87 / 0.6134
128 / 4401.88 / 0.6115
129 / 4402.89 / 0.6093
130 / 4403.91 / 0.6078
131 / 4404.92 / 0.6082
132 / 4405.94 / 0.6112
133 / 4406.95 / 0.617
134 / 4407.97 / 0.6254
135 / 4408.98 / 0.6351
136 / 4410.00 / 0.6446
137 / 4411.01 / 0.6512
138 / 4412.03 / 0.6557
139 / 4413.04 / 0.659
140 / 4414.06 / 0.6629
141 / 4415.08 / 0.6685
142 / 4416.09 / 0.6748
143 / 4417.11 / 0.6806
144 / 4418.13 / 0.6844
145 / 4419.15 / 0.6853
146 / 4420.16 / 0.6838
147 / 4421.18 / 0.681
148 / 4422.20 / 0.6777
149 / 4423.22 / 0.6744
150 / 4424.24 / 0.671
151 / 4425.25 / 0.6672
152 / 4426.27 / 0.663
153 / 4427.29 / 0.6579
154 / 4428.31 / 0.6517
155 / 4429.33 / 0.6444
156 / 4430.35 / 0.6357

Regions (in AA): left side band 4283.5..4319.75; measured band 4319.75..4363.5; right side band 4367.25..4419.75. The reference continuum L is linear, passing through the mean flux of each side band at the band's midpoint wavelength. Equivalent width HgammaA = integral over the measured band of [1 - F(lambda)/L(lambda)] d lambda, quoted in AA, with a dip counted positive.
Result -3.9 AA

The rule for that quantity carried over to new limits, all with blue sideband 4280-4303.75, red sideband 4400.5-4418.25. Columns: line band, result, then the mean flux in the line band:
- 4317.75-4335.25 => -1.5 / 0.577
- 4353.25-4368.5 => -1.1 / 0.619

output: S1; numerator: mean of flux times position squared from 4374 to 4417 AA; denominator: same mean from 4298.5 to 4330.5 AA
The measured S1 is 1.26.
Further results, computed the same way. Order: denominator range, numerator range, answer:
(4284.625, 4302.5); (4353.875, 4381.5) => 1.31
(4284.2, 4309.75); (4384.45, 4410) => 1.37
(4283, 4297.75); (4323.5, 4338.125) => 1.17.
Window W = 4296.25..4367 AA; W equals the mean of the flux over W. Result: 0.544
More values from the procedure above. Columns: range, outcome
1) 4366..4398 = 0.595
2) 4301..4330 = 0.504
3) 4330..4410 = 0.595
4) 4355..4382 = 0.613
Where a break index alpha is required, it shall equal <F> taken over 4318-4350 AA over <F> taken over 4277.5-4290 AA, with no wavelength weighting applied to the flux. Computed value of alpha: 1.11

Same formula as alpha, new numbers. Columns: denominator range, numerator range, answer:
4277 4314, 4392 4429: 1.35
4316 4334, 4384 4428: 1.09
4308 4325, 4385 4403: 1.12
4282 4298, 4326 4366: 1.16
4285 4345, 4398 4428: 1.25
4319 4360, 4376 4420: 1.06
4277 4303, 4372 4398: 1.20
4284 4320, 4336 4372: 1.25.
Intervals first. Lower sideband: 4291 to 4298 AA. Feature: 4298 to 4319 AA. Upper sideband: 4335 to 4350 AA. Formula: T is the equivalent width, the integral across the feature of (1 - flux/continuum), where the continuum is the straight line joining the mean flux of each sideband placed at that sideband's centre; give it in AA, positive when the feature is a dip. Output 2.37 AA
